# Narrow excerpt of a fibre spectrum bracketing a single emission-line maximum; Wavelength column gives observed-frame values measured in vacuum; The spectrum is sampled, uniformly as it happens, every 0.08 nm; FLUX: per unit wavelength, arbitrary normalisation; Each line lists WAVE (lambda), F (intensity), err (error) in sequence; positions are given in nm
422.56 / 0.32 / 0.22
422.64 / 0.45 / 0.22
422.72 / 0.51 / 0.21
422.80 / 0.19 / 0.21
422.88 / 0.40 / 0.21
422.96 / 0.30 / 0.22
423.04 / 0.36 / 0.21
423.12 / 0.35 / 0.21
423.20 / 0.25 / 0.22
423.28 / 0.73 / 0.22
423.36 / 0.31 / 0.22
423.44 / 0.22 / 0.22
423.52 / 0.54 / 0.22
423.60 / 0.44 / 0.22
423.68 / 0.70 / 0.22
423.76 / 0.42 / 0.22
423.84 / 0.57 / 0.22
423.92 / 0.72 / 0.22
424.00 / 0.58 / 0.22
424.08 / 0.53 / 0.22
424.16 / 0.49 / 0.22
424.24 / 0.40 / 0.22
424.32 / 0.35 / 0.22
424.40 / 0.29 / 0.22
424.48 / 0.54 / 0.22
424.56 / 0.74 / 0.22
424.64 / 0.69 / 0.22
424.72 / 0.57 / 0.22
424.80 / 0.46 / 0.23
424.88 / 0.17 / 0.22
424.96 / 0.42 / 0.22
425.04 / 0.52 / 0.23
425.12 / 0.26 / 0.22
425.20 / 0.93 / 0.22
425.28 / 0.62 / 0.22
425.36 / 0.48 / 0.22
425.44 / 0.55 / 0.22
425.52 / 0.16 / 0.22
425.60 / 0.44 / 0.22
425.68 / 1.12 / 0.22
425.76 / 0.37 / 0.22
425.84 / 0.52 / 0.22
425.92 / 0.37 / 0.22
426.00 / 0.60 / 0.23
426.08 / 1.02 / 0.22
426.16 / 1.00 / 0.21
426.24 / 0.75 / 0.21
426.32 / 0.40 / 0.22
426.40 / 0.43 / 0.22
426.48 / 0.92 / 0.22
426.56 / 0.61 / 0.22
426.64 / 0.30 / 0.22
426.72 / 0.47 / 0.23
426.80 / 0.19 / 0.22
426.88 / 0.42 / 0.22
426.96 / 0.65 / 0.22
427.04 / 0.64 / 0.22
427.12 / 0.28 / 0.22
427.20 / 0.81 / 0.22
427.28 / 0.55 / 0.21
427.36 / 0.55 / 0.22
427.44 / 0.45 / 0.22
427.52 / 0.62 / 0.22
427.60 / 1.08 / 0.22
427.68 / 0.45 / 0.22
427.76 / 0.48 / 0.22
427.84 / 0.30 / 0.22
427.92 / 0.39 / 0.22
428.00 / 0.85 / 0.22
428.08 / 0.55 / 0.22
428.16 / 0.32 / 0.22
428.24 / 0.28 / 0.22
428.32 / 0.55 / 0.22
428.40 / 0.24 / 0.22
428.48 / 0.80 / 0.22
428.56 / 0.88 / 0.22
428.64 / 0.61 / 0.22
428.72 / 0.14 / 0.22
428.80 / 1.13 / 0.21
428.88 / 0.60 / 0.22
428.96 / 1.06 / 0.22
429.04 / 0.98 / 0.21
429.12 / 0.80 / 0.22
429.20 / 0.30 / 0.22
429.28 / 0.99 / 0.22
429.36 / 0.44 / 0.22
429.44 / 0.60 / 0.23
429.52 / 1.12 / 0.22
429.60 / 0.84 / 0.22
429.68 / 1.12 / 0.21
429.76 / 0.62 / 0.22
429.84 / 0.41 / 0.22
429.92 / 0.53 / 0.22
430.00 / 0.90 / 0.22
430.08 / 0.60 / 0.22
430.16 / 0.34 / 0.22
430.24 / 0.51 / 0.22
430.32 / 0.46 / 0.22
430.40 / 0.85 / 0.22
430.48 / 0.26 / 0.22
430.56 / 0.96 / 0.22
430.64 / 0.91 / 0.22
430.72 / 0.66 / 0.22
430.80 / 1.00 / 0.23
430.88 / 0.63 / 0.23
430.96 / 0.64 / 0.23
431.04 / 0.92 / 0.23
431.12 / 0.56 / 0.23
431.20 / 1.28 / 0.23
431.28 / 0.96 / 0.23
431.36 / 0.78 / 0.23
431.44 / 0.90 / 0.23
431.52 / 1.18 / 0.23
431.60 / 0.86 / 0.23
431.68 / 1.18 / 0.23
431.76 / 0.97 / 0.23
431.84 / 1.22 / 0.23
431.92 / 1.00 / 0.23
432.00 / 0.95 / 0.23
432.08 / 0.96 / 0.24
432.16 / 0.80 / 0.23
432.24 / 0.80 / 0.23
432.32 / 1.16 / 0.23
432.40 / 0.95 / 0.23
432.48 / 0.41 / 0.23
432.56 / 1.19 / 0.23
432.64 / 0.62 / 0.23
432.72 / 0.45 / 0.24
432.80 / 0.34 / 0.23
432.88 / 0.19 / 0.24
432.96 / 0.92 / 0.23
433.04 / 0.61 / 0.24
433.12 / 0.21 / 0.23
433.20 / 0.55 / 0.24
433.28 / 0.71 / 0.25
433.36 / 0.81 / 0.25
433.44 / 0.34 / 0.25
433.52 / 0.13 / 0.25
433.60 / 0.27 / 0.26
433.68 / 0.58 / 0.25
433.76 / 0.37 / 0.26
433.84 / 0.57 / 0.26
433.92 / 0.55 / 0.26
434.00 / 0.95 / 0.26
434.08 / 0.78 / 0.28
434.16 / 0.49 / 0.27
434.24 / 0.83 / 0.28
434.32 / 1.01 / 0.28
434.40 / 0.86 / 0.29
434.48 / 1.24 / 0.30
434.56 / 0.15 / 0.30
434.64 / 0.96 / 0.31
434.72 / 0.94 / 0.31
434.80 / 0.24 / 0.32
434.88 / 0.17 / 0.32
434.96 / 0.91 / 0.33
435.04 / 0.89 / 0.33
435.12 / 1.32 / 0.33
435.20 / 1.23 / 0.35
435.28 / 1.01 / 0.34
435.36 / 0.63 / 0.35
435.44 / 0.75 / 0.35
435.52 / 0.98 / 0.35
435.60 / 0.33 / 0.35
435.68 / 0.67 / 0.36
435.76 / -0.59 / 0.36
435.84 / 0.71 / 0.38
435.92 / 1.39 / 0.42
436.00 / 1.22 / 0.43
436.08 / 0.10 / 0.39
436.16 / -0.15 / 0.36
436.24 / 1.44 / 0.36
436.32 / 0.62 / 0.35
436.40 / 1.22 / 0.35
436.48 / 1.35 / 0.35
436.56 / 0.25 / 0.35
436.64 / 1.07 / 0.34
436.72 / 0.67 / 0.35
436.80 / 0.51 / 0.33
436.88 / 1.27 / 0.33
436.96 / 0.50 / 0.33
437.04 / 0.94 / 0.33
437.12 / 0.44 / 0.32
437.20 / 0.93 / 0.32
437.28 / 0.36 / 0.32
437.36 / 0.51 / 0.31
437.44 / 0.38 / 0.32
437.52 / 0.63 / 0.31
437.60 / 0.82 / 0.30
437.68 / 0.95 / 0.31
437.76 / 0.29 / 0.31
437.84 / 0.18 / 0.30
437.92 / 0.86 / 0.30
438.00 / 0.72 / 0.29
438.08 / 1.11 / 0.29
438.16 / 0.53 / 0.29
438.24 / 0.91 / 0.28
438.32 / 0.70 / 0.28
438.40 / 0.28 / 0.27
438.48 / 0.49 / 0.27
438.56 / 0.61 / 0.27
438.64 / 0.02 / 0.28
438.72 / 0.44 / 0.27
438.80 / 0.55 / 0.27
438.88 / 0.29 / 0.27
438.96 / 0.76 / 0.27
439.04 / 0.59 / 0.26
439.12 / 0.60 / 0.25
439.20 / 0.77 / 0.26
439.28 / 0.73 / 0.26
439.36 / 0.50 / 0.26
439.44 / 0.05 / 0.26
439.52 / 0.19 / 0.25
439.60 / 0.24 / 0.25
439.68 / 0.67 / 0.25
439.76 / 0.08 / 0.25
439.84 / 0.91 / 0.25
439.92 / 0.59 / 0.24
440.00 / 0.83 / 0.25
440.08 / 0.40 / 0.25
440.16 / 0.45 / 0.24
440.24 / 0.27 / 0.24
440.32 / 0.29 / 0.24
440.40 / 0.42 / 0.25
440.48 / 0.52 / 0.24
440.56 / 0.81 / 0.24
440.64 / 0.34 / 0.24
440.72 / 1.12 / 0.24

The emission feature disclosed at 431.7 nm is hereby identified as C IV 1549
